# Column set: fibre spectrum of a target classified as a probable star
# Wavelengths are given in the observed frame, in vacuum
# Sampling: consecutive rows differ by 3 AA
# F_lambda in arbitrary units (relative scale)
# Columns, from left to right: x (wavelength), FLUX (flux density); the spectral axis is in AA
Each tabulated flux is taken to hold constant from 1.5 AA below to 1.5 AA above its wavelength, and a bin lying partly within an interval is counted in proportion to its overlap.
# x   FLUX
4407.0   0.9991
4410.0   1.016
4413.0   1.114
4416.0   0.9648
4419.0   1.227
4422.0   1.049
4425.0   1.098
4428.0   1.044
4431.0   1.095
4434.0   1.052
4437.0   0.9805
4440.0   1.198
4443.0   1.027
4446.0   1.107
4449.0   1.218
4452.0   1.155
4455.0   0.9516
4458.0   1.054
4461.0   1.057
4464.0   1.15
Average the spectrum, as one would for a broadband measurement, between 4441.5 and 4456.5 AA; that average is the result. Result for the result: 1.09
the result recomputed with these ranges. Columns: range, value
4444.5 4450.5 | 1.16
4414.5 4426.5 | 1.08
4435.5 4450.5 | 1.11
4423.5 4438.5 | 1.05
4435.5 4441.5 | 1.09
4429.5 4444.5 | 1.07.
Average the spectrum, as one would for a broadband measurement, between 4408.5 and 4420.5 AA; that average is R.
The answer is 1.08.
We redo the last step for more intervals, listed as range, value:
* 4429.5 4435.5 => 1.07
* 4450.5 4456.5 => 1.05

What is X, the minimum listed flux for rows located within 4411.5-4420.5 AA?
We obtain 0.9648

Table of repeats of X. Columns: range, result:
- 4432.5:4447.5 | 0.9805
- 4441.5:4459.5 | 0.9516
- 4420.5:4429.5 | 1.044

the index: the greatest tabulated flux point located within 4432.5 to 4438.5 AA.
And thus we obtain 1.052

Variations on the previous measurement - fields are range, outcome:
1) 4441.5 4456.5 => 1.218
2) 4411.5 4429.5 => 1.227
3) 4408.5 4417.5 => 1.114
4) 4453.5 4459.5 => 1.054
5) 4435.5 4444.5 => 1.198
